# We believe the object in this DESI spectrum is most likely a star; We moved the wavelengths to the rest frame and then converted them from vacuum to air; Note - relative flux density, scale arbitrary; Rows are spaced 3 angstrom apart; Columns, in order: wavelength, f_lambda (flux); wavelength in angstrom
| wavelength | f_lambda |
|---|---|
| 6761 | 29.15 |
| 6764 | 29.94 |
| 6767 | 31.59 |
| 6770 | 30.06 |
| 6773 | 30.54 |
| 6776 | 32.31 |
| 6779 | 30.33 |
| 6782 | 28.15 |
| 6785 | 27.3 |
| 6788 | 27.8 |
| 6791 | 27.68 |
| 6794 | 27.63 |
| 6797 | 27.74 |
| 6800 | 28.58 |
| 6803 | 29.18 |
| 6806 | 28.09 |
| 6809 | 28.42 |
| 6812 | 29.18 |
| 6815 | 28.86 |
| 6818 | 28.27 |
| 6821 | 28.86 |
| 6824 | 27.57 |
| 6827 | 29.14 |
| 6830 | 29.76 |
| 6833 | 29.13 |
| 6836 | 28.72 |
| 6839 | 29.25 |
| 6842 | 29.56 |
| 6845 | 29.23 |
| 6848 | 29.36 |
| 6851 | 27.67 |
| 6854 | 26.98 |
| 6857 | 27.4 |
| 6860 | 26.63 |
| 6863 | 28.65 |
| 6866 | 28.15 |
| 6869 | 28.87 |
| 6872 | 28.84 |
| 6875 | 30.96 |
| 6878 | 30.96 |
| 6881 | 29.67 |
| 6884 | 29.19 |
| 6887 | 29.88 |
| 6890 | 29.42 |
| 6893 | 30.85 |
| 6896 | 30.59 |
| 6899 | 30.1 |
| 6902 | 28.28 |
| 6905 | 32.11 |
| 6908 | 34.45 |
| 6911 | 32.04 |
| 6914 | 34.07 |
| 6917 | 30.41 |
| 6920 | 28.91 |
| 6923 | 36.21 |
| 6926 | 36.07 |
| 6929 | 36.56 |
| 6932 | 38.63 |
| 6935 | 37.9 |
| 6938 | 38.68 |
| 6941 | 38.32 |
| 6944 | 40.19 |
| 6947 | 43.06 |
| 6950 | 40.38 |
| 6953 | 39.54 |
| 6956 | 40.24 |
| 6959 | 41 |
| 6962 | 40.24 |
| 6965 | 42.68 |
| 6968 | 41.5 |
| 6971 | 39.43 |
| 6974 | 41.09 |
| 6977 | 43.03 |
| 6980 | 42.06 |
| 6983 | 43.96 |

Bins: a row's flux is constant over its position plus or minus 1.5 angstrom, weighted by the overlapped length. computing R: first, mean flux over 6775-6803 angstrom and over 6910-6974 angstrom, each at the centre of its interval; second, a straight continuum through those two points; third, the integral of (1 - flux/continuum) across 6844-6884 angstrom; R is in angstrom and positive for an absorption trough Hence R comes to 5.40 angstrom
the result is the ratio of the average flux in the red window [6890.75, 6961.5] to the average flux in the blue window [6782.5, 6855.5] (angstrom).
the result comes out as 1.25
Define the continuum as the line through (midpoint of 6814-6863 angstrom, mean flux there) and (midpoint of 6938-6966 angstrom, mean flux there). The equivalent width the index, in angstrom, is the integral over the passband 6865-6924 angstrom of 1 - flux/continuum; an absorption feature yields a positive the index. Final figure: 6.4 angstrom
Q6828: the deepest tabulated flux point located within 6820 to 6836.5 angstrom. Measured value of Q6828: 27.57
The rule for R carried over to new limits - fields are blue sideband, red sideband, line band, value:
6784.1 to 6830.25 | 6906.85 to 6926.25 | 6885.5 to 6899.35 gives 0.77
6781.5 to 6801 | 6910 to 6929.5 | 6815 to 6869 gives 2.63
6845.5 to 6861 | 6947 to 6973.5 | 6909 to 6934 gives 1.32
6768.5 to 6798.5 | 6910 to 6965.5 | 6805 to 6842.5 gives 2.86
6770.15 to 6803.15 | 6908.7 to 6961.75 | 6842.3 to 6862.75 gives 2.85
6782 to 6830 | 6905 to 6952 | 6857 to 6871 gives 1.77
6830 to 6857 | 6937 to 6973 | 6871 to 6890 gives 1.57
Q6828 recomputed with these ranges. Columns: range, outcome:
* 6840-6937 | 26.63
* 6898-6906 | 28.28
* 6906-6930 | 28.91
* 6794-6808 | 27.63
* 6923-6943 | 36.07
